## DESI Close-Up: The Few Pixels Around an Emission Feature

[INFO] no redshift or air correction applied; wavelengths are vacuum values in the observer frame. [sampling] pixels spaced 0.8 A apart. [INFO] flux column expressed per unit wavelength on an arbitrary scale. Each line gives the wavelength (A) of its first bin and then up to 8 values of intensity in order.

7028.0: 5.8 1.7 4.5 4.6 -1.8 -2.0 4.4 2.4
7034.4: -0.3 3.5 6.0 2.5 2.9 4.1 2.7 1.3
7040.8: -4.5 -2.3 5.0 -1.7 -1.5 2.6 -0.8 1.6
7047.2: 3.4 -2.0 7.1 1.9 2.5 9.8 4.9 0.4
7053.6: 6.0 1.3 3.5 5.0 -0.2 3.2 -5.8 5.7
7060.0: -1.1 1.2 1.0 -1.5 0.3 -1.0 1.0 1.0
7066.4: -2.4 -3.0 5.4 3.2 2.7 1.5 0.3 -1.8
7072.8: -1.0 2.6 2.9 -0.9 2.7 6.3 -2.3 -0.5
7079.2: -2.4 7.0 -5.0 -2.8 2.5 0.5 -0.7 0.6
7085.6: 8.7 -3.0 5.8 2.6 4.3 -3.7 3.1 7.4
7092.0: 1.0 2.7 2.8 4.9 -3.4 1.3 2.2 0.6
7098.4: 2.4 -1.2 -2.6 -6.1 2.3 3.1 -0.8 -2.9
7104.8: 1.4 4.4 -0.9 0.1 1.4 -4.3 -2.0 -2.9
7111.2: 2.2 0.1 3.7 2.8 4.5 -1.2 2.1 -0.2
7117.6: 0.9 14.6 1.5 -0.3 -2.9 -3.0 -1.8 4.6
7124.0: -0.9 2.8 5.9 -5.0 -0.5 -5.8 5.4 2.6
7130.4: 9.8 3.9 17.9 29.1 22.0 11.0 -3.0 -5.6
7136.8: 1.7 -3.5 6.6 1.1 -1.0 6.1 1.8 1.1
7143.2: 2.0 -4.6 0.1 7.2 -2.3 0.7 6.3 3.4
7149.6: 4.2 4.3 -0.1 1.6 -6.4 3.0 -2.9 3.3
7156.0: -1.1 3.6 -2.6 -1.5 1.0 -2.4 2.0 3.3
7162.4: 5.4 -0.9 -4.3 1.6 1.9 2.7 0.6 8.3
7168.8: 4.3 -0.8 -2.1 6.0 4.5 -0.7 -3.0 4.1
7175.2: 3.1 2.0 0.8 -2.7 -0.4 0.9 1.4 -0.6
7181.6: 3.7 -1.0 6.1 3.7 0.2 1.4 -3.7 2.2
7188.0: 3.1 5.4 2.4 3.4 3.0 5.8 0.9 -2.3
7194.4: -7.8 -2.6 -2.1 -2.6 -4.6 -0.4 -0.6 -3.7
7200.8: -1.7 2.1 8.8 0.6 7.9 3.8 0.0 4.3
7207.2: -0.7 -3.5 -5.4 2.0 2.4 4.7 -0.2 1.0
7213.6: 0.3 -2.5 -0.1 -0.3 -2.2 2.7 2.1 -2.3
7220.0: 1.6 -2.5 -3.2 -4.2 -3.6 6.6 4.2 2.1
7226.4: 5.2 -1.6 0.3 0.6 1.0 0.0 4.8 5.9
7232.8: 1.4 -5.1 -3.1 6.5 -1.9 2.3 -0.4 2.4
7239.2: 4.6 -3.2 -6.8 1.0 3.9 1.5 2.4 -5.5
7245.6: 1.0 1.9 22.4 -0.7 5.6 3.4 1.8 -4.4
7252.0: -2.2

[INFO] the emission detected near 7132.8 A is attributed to H-alpha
